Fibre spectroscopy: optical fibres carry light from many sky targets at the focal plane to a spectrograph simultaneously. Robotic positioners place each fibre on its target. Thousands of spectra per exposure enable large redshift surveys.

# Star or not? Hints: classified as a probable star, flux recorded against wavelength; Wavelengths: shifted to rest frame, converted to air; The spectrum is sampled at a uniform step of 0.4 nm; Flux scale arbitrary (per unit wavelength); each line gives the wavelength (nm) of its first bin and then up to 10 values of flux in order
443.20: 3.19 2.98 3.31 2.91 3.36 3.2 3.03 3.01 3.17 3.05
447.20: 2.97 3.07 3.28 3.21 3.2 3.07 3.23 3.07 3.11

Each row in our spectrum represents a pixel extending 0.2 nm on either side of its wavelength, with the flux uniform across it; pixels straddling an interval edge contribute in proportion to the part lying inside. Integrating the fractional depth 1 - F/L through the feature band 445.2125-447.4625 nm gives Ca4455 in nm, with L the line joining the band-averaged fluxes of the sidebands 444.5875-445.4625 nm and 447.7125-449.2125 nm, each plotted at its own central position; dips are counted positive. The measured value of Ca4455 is 0.122 nm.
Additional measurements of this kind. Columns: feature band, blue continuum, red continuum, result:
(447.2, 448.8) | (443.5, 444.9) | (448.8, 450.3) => -0.01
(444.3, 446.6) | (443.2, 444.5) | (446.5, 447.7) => -0.04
